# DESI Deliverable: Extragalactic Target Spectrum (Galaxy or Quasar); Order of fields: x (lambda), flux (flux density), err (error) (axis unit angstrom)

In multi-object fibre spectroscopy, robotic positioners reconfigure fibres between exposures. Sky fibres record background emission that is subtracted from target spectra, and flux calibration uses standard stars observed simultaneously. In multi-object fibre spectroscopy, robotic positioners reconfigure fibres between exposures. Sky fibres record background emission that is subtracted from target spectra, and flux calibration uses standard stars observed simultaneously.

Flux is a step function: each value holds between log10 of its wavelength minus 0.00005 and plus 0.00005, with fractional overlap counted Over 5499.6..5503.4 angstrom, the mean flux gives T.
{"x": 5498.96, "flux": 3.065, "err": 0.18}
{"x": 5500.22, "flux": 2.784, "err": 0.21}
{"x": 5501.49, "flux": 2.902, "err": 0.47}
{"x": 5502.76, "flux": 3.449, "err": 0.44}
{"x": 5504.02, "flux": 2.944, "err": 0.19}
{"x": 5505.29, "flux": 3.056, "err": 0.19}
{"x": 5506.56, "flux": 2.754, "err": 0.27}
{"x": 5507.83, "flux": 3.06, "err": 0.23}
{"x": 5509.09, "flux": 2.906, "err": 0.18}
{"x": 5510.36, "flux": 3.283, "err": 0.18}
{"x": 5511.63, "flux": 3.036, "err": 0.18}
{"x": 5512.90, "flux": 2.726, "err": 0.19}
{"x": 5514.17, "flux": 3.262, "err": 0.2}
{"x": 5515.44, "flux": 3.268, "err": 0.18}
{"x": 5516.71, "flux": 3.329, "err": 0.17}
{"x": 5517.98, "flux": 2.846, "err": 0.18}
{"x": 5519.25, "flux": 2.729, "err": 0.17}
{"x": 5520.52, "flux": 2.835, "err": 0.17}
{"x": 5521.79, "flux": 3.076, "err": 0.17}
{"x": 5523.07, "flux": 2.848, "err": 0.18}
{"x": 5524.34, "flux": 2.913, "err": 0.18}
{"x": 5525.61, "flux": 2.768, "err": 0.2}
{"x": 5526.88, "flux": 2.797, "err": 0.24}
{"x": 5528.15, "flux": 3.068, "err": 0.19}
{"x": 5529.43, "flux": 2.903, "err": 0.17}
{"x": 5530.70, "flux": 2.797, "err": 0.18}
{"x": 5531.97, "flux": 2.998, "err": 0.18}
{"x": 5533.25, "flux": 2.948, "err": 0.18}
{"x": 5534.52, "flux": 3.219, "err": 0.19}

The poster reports 3.05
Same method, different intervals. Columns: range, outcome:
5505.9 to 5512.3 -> 3.01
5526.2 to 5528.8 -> 2.93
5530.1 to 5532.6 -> 2.9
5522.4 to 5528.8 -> 2.88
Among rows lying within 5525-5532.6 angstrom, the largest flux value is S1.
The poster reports 3.068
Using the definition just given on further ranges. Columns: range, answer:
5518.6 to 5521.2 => 2.835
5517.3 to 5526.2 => 3.076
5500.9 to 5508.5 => 3.449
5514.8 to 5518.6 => 3.329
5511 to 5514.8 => 3.262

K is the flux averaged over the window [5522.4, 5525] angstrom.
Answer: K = 2.88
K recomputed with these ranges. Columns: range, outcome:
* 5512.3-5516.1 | 3.09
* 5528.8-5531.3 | 2.85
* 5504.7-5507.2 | 2.9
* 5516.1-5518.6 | 3.09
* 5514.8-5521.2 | 3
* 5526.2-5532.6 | 2.91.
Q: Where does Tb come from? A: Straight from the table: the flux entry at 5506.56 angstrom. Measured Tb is 2.754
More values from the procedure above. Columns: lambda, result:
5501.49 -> 2.902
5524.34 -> 2.913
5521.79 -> 3.076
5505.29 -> 3.056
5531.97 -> 2.998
